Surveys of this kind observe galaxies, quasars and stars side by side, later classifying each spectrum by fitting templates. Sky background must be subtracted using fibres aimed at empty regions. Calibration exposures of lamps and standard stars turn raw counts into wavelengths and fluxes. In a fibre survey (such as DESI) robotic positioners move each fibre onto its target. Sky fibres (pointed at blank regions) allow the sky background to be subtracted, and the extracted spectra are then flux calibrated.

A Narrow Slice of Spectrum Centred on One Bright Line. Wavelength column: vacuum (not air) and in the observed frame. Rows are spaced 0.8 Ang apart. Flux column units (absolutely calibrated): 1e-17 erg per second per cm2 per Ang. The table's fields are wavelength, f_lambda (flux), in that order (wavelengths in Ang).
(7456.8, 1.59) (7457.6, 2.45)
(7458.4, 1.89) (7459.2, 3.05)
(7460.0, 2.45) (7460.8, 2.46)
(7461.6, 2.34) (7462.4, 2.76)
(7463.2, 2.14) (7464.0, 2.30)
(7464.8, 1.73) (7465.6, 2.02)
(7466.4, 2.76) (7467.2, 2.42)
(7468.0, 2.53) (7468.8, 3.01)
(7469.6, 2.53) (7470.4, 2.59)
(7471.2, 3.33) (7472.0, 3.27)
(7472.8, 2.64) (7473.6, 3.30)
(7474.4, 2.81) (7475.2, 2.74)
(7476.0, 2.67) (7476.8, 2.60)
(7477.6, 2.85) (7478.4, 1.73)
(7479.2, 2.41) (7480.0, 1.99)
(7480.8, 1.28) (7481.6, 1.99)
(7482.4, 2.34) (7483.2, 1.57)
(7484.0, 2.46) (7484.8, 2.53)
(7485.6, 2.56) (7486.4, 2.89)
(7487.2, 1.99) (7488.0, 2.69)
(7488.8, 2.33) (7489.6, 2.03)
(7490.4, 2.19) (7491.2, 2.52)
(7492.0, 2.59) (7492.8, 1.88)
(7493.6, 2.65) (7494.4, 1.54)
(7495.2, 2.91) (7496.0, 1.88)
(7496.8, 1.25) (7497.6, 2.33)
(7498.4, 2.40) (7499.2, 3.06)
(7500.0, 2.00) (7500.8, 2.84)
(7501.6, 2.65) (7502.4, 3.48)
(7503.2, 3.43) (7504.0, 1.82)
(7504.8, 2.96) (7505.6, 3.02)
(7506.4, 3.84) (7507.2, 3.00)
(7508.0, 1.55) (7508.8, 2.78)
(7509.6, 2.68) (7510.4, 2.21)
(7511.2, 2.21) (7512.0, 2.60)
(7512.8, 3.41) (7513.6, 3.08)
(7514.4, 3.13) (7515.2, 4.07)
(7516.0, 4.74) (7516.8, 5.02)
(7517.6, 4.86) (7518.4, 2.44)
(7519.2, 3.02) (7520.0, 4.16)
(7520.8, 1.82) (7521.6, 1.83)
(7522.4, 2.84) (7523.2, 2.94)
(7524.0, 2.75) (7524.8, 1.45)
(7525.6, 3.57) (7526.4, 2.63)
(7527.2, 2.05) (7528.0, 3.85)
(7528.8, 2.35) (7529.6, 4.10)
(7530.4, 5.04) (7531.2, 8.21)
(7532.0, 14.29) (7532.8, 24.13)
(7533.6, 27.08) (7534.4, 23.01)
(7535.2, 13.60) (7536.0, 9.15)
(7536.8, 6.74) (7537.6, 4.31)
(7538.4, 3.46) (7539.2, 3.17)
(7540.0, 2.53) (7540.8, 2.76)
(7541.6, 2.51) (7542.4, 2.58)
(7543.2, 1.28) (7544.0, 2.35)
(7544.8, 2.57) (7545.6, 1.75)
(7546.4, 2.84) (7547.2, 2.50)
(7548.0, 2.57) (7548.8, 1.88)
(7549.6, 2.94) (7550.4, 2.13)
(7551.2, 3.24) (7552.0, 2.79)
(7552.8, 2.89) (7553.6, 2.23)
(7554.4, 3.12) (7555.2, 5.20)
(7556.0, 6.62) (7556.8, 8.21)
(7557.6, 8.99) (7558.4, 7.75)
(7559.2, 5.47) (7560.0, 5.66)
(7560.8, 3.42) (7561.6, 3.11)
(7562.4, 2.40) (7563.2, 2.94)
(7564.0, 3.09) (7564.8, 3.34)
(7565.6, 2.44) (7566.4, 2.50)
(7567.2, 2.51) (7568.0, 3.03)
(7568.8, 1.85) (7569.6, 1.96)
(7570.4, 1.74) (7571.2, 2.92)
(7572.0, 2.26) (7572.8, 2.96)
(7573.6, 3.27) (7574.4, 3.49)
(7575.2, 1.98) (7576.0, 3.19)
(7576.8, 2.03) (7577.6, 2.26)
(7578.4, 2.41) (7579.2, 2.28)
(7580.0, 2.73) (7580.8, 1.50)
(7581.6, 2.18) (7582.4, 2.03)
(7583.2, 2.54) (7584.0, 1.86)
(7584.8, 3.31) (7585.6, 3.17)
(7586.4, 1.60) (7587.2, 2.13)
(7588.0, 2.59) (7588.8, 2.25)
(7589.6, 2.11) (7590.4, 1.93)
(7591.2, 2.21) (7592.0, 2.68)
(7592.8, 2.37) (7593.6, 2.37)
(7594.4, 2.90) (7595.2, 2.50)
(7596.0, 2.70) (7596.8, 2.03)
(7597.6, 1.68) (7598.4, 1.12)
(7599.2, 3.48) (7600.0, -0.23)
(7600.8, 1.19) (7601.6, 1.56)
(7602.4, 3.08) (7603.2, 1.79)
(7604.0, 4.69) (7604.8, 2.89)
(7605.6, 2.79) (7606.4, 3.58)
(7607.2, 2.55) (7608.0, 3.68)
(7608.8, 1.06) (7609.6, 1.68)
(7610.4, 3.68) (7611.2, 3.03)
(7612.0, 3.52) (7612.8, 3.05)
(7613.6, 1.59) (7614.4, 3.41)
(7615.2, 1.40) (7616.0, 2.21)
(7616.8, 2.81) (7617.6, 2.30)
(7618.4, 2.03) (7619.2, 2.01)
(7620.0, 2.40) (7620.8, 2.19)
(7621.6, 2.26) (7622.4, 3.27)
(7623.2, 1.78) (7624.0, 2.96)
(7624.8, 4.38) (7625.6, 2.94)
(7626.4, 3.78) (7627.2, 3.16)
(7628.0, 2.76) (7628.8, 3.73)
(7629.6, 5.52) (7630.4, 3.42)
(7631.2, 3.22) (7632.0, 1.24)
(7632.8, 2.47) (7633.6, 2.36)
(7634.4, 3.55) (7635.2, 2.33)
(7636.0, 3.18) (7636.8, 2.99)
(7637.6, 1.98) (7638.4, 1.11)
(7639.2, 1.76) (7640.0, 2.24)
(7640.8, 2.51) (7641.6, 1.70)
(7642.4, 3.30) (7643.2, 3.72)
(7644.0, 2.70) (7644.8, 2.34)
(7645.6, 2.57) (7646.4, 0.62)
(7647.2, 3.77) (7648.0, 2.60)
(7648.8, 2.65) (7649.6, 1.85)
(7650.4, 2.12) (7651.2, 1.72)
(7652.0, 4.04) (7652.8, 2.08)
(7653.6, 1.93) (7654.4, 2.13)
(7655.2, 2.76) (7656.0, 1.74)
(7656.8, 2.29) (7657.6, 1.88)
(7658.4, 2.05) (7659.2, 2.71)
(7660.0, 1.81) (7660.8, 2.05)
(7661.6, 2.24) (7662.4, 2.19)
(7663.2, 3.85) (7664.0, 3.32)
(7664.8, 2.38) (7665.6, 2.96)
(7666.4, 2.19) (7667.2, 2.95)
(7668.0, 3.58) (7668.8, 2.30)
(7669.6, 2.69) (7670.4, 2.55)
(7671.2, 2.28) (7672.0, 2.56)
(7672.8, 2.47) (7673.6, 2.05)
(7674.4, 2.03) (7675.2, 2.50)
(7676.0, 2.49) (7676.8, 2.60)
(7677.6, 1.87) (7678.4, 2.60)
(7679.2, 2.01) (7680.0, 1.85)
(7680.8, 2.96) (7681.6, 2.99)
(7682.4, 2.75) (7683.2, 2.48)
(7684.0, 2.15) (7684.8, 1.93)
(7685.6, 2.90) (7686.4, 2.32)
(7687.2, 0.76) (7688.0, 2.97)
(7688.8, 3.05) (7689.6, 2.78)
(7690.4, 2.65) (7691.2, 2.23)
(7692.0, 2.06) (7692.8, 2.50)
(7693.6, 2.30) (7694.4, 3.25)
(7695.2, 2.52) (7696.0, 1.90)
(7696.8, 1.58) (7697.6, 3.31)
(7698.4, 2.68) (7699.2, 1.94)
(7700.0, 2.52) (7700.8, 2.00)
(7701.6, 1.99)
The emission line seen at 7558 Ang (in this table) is [N II]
